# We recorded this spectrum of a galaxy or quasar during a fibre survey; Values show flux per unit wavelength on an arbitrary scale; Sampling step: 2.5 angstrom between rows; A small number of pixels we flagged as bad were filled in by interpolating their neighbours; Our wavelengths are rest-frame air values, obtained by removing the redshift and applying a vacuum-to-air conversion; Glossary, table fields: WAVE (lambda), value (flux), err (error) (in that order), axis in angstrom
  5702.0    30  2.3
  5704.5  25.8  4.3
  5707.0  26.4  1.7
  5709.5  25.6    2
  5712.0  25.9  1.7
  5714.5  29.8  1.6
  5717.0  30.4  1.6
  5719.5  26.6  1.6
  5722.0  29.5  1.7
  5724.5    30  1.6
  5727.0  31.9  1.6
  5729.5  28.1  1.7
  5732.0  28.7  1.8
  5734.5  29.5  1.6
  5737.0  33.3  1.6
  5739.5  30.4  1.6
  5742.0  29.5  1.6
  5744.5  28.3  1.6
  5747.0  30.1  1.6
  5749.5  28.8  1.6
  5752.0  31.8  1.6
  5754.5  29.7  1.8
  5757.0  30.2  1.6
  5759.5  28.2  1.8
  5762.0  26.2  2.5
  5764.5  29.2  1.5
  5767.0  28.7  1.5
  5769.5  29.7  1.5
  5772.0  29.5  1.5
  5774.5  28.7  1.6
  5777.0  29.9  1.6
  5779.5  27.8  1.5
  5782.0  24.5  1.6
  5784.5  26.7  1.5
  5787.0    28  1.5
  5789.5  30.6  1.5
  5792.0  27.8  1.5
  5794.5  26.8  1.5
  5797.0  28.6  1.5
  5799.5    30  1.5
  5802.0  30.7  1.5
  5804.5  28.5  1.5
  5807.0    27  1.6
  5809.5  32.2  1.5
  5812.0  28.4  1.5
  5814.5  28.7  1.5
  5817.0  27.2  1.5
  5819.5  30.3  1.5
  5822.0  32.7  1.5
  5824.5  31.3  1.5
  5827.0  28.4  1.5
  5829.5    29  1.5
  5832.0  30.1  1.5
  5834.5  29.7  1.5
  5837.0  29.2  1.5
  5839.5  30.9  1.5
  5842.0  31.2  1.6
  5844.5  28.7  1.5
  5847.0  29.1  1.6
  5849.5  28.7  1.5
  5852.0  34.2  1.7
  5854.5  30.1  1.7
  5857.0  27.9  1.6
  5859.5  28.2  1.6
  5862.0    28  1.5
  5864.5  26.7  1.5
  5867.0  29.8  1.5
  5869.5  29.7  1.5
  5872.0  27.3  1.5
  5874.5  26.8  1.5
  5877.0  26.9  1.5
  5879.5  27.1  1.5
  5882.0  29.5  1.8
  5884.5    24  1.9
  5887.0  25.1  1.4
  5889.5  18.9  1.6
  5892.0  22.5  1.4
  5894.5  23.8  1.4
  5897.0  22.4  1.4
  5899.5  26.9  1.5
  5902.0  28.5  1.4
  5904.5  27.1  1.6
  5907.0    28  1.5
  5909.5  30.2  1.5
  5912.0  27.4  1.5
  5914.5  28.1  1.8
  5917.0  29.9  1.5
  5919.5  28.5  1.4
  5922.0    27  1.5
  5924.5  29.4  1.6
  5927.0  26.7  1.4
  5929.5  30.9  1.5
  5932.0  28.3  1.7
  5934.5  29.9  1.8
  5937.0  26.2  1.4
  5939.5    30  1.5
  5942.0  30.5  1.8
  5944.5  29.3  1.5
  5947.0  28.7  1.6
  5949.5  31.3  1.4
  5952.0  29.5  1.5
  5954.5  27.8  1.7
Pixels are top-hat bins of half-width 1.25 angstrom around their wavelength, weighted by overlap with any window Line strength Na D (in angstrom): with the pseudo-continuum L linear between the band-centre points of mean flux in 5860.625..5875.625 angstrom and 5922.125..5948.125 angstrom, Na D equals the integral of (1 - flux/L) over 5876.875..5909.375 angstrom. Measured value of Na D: 3.24 angstrom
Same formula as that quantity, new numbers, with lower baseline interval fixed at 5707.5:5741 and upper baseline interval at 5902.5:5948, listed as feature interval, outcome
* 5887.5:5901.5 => 2.6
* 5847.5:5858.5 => -0.5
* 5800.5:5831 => -0.6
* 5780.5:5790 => 0.6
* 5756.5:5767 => 0.3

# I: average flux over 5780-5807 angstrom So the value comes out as 28.2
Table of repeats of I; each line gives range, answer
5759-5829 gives 28.8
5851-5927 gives 27.3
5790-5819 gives 28.8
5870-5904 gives 25.5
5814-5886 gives 29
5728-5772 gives 29.5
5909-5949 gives 28.8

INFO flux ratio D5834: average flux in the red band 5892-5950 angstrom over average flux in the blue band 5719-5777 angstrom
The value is 0.95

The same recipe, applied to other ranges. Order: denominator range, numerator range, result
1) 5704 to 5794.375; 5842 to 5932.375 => 0.96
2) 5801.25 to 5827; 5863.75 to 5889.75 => 0.91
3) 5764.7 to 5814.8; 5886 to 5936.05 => 0.94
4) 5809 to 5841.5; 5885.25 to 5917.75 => 0.87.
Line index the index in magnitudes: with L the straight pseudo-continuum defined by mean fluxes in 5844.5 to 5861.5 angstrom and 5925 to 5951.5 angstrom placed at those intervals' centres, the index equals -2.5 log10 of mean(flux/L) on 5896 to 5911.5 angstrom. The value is 0.08 mag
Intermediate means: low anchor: 29.6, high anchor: 29.2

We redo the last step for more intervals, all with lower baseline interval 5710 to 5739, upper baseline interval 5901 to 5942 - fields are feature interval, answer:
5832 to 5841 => -0.040 mag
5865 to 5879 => 0.030 mag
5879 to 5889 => 0.116 mag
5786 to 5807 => 0.011 mag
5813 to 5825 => -0.035 mag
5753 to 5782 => 0.017 mag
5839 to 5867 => -0.021 mag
